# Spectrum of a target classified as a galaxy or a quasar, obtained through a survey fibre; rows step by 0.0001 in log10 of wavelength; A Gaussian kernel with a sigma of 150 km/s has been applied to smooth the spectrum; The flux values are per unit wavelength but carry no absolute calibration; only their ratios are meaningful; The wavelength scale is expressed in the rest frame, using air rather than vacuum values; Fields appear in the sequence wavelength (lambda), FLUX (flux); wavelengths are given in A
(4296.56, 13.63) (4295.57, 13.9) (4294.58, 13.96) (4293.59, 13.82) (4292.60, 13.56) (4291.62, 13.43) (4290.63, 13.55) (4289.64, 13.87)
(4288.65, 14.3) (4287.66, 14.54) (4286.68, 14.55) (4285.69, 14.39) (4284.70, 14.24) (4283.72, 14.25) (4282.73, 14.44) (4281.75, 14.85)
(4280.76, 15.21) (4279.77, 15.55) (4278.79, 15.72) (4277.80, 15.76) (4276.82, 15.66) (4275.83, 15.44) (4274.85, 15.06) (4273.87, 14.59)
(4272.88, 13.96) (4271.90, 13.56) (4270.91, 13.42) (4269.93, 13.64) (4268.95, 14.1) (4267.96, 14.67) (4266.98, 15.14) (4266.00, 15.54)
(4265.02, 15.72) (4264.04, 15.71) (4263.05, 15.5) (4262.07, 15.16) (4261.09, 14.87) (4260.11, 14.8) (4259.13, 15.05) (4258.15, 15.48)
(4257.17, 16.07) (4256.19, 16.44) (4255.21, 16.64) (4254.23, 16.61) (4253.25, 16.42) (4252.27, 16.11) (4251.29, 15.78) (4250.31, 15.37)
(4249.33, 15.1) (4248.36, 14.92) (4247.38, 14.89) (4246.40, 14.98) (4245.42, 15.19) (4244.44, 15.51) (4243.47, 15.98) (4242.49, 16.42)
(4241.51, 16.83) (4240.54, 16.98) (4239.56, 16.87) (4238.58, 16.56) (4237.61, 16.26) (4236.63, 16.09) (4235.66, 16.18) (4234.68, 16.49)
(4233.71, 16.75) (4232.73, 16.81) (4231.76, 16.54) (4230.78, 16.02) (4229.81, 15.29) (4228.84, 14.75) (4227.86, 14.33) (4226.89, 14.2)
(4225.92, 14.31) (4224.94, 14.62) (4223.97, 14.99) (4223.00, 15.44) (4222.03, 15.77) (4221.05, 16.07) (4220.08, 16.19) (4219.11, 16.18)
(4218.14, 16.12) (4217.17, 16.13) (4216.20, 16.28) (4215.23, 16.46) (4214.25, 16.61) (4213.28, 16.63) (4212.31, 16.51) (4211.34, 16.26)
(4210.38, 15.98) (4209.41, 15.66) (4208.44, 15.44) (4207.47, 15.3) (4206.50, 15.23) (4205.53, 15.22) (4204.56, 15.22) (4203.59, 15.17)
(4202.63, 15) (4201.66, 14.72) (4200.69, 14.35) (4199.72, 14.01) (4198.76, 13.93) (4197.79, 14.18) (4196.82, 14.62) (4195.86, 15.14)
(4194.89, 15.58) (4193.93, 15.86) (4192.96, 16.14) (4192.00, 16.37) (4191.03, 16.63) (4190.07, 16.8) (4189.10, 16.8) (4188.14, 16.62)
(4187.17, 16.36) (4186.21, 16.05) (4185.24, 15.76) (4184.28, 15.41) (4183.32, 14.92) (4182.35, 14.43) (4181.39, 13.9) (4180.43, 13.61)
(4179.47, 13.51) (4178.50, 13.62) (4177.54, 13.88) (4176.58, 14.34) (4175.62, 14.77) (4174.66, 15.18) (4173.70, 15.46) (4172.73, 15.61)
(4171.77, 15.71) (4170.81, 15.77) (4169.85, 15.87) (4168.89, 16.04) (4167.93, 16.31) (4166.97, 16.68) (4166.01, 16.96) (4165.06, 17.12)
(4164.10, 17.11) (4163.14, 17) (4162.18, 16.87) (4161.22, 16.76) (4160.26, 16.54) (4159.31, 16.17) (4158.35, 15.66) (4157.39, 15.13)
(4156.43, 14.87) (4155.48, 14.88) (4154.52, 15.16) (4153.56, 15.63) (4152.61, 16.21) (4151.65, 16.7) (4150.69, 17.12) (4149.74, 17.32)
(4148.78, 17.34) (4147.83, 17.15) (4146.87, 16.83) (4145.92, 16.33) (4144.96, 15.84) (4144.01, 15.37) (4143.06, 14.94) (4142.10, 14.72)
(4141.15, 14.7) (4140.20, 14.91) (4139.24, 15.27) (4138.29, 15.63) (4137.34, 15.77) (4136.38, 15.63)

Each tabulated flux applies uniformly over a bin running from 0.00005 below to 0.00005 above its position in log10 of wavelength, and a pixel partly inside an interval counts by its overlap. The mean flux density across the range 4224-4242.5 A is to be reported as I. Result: 15.9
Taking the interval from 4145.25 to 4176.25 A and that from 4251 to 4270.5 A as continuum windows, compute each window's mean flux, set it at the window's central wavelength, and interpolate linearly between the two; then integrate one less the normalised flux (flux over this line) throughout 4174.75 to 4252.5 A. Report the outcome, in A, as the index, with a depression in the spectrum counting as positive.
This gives 1.3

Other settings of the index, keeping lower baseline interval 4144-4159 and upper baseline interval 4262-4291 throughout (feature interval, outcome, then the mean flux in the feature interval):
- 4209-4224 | -0.70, 16.1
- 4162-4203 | 0.83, 15.5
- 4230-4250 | -1.21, 16.1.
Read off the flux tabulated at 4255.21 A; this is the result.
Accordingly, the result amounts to 16.64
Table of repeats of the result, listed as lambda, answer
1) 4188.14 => 16.62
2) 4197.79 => 14.18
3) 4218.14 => 16.12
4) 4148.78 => 17.34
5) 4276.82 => 15.66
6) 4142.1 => 14.72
